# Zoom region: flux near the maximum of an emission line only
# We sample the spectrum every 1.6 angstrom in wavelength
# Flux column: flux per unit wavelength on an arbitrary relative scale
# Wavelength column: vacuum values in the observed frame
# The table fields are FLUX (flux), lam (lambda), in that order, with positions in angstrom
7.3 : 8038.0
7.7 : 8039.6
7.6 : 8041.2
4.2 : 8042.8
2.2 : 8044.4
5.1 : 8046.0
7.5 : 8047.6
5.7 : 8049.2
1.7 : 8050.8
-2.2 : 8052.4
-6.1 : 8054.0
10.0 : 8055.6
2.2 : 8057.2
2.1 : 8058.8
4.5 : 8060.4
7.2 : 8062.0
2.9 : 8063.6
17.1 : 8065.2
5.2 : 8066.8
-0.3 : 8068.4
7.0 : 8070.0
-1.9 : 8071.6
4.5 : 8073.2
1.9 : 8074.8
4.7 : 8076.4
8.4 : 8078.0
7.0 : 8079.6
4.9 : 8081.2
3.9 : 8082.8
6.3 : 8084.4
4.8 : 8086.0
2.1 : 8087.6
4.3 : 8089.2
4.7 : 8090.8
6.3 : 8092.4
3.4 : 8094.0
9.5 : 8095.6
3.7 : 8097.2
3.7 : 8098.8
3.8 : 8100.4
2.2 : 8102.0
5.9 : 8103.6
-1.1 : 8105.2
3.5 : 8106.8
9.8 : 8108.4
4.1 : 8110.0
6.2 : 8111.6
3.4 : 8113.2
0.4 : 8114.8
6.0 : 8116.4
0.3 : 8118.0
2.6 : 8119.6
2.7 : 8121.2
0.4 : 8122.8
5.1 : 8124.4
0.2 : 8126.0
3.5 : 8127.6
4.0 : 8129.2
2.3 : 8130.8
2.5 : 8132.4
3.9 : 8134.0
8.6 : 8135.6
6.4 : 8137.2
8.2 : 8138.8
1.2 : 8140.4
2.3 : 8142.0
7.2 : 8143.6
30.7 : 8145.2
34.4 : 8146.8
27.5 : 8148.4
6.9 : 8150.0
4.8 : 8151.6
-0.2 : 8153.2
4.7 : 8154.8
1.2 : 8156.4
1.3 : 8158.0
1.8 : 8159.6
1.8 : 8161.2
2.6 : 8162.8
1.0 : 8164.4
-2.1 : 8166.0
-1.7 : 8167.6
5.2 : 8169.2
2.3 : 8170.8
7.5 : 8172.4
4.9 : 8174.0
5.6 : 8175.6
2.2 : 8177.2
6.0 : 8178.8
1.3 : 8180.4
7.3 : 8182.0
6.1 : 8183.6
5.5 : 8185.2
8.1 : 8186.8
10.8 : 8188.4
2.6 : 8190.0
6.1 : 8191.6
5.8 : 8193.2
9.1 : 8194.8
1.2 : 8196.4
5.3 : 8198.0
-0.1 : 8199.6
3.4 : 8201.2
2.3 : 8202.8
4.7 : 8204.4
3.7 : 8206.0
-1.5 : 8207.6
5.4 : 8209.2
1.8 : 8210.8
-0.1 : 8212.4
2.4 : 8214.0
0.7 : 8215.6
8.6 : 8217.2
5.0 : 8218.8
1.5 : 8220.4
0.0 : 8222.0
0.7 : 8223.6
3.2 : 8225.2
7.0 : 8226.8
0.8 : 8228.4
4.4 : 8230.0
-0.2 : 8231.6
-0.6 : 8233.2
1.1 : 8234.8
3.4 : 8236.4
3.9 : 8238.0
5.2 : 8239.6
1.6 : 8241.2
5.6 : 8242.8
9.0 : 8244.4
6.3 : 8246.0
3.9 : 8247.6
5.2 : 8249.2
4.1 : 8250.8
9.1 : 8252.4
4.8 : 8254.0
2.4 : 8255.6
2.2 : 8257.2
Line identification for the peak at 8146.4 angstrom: H-gamma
